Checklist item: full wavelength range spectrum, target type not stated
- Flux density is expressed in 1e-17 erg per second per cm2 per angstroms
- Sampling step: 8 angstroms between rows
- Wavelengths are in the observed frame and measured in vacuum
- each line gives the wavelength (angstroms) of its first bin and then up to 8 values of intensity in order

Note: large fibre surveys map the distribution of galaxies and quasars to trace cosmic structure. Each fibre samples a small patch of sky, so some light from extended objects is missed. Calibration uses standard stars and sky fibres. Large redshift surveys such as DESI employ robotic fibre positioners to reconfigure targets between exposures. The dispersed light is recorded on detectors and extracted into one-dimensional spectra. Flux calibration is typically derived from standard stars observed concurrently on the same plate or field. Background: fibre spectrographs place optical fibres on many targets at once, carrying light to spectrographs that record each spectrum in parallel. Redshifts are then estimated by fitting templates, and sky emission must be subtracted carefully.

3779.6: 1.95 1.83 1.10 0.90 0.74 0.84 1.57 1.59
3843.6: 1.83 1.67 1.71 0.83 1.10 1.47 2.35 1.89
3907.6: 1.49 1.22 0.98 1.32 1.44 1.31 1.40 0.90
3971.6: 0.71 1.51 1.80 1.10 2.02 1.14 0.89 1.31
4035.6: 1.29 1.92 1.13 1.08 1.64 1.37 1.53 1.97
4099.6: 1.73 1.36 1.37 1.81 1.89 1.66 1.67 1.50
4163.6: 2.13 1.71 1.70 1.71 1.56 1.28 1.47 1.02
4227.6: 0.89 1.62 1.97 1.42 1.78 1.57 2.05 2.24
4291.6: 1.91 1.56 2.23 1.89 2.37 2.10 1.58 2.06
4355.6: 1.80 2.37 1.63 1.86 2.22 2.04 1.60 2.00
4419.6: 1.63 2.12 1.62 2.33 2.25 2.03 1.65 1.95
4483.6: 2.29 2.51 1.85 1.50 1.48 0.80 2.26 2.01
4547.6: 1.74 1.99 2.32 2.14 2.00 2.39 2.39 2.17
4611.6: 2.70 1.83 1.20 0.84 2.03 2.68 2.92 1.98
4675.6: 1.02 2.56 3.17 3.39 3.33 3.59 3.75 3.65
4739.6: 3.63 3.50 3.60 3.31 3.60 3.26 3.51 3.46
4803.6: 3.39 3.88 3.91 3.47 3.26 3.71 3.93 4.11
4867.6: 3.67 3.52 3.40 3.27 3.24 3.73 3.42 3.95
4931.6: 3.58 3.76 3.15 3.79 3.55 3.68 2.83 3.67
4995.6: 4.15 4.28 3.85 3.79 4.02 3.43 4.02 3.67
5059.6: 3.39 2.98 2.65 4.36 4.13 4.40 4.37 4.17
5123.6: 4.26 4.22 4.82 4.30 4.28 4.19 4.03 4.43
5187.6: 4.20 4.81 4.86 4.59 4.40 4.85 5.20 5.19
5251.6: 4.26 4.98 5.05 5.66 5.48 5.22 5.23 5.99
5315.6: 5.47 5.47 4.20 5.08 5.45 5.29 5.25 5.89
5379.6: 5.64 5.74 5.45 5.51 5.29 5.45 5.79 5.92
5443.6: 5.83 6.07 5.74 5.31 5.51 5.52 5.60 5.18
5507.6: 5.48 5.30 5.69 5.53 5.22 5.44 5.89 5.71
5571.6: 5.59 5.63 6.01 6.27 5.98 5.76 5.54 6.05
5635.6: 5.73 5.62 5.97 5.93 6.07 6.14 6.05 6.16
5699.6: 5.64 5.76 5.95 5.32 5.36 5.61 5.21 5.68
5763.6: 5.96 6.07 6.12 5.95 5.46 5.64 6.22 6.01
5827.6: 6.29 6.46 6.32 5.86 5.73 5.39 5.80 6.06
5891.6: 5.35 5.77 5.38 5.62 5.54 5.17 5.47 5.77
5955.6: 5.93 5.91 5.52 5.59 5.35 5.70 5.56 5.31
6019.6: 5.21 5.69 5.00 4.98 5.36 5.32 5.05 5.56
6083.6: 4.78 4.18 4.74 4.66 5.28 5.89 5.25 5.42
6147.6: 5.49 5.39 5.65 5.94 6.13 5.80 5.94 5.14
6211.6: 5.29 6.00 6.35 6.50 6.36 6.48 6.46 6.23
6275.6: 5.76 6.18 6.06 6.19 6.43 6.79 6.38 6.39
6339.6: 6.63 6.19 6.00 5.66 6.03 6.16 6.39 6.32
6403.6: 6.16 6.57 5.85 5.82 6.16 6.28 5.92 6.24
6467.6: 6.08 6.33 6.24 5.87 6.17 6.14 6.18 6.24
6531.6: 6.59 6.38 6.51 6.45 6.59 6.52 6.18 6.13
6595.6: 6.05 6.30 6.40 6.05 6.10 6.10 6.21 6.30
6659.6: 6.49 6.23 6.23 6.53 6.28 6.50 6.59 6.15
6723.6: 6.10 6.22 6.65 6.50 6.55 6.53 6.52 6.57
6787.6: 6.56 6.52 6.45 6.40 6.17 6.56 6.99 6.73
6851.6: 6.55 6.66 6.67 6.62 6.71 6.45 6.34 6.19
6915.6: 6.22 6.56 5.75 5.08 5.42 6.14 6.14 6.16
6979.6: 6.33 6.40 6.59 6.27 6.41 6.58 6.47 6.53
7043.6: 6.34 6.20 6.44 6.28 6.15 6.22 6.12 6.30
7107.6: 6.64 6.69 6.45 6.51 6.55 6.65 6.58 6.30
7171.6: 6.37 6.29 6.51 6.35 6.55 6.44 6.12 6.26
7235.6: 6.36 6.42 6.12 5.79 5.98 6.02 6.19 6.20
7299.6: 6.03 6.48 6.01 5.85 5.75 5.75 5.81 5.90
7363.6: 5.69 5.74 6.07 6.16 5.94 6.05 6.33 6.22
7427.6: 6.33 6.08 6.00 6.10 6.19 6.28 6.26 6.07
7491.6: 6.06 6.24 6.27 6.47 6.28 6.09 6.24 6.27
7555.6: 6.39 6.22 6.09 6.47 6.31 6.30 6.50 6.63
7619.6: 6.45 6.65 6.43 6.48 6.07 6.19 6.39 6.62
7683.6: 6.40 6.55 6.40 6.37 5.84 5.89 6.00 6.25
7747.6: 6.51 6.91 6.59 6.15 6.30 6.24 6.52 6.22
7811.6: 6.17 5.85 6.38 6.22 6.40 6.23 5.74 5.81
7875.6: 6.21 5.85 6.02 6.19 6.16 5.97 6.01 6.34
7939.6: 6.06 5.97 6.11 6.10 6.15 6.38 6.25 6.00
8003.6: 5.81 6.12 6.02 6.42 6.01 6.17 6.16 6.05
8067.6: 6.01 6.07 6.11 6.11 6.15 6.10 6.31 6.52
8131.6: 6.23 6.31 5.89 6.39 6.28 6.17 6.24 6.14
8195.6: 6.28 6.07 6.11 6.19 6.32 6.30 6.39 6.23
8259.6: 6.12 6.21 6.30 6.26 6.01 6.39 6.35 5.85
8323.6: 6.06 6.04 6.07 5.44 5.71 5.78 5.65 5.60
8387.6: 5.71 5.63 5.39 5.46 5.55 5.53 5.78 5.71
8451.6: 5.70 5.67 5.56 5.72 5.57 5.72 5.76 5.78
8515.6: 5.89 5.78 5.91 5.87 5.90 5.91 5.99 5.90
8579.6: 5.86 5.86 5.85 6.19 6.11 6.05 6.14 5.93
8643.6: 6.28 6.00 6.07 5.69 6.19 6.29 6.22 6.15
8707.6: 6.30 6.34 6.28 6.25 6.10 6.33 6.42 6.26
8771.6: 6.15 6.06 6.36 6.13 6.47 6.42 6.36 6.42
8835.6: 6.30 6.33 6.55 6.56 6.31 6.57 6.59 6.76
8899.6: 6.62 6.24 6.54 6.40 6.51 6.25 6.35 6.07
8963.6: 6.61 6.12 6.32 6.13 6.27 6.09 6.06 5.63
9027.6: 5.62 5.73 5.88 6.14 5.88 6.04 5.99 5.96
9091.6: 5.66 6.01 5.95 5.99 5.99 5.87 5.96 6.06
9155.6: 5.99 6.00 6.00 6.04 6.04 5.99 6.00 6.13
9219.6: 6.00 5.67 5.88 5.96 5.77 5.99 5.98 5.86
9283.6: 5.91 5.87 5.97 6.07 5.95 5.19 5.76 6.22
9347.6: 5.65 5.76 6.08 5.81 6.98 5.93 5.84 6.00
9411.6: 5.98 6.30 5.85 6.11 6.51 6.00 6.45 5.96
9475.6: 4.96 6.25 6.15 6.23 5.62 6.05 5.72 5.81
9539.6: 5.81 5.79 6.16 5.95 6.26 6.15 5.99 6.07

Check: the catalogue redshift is 0.18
